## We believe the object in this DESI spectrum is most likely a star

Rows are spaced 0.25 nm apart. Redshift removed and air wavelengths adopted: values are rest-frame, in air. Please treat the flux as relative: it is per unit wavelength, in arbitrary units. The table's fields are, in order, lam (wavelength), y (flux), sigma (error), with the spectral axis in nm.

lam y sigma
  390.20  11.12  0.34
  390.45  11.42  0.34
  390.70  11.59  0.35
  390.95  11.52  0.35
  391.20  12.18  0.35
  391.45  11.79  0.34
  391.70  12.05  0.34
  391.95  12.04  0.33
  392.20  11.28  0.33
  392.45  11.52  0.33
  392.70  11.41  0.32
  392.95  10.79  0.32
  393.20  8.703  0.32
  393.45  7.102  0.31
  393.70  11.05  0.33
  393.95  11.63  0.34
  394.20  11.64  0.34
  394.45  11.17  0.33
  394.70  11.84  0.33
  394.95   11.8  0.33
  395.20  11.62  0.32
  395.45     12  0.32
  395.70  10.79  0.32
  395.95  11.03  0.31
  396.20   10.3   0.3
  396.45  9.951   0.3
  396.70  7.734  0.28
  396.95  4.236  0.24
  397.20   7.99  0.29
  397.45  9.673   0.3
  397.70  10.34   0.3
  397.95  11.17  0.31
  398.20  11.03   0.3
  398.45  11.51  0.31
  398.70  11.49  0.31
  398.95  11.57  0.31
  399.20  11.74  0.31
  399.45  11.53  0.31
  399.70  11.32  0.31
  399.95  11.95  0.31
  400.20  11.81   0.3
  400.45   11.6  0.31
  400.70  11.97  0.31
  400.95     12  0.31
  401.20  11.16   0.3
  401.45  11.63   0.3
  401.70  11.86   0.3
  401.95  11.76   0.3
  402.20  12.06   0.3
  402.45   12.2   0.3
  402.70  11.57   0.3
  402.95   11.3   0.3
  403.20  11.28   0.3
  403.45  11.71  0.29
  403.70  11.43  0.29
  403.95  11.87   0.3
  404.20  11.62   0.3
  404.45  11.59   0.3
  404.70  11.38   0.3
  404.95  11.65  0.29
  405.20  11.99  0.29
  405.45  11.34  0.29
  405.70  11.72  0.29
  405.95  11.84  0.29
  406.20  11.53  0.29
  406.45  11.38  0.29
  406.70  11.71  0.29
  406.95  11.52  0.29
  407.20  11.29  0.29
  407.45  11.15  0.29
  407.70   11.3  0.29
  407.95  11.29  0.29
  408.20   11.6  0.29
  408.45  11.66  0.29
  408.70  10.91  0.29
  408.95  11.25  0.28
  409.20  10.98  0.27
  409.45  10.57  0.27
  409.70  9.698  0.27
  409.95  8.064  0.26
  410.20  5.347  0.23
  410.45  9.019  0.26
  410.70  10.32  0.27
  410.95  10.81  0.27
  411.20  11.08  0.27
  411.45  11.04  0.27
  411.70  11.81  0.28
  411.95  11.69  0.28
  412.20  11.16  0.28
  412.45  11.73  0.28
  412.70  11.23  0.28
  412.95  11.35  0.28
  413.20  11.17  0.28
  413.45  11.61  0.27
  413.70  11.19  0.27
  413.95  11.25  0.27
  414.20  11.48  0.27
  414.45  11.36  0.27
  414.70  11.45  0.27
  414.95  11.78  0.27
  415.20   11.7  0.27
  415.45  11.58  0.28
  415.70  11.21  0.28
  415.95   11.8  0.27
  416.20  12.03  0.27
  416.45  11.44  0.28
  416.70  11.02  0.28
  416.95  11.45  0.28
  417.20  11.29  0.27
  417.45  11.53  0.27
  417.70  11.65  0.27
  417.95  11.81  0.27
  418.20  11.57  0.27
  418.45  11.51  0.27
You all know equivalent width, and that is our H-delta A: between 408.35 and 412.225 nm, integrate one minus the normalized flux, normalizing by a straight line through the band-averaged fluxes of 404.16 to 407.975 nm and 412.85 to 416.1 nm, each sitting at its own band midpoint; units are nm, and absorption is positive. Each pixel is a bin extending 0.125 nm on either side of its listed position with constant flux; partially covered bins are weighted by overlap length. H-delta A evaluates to 0.399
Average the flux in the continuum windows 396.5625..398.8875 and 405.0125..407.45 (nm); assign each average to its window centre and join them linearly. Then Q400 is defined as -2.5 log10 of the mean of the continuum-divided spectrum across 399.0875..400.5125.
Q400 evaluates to -0.16 mag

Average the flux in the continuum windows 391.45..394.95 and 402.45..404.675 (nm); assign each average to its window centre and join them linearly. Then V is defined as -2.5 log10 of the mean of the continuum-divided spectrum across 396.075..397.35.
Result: 0.35 mag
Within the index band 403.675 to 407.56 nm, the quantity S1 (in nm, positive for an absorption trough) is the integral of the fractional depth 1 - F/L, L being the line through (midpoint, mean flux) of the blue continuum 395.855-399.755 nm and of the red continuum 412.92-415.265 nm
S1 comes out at -0.29 nm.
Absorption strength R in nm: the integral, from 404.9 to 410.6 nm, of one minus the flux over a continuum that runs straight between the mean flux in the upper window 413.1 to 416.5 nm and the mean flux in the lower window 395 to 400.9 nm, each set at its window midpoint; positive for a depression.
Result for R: 0.173 nm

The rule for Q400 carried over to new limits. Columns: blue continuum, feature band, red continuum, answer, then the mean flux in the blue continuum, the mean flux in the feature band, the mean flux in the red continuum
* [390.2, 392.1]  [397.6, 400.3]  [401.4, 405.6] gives 0.026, 11.7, 11.4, 11.7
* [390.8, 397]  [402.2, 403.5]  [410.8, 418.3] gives -0.057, 10.8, 11.6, 11.4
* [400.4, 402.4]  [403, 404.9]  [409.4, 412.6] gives -0.019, 11.8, 11.5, 10.2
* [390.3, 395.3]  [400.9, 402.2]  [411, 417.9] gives -0.038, 11.2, 11.7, 11.4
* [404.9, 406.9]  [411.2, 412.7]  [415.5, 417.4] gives 0.011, 11.6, 11.4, 11.5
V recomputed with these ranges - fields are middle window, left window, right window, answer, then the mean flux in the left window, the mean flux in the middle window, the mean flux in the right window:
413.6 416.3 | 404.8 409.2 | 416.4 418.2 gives -0.01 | 11.5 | 11.5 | 11.5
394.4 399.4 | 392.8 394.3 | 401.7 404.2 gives 0.02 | 10.1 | 10.5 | 11.7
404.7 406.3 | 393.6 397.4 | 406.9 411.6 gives -0.12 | 10.3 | 11.7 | 10.5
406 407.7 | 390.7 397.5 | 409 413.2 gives -0.10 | 10.6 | 11.4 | 10.4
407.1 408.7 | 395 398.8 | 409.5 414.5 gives -0.09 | 10.1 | 11.3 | 10.6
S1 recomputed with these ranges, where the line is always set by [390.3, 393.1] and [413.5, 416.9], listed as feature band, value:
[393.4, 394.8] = 0.08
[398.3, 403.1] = -0.06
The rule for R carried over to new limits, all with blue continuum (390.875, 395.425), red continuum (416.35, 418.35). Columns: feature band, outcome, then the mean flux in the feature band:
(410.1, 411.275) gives 0.21 nm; 9.32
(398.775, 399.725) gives -0.03 nm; 11.6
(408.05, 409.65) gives 0.04 nm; 11.1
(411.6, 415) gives 0.00 nm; 11.4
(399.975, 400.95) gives -0.05 nm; 11.8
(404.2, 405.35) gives -0.03 nm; 11.6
